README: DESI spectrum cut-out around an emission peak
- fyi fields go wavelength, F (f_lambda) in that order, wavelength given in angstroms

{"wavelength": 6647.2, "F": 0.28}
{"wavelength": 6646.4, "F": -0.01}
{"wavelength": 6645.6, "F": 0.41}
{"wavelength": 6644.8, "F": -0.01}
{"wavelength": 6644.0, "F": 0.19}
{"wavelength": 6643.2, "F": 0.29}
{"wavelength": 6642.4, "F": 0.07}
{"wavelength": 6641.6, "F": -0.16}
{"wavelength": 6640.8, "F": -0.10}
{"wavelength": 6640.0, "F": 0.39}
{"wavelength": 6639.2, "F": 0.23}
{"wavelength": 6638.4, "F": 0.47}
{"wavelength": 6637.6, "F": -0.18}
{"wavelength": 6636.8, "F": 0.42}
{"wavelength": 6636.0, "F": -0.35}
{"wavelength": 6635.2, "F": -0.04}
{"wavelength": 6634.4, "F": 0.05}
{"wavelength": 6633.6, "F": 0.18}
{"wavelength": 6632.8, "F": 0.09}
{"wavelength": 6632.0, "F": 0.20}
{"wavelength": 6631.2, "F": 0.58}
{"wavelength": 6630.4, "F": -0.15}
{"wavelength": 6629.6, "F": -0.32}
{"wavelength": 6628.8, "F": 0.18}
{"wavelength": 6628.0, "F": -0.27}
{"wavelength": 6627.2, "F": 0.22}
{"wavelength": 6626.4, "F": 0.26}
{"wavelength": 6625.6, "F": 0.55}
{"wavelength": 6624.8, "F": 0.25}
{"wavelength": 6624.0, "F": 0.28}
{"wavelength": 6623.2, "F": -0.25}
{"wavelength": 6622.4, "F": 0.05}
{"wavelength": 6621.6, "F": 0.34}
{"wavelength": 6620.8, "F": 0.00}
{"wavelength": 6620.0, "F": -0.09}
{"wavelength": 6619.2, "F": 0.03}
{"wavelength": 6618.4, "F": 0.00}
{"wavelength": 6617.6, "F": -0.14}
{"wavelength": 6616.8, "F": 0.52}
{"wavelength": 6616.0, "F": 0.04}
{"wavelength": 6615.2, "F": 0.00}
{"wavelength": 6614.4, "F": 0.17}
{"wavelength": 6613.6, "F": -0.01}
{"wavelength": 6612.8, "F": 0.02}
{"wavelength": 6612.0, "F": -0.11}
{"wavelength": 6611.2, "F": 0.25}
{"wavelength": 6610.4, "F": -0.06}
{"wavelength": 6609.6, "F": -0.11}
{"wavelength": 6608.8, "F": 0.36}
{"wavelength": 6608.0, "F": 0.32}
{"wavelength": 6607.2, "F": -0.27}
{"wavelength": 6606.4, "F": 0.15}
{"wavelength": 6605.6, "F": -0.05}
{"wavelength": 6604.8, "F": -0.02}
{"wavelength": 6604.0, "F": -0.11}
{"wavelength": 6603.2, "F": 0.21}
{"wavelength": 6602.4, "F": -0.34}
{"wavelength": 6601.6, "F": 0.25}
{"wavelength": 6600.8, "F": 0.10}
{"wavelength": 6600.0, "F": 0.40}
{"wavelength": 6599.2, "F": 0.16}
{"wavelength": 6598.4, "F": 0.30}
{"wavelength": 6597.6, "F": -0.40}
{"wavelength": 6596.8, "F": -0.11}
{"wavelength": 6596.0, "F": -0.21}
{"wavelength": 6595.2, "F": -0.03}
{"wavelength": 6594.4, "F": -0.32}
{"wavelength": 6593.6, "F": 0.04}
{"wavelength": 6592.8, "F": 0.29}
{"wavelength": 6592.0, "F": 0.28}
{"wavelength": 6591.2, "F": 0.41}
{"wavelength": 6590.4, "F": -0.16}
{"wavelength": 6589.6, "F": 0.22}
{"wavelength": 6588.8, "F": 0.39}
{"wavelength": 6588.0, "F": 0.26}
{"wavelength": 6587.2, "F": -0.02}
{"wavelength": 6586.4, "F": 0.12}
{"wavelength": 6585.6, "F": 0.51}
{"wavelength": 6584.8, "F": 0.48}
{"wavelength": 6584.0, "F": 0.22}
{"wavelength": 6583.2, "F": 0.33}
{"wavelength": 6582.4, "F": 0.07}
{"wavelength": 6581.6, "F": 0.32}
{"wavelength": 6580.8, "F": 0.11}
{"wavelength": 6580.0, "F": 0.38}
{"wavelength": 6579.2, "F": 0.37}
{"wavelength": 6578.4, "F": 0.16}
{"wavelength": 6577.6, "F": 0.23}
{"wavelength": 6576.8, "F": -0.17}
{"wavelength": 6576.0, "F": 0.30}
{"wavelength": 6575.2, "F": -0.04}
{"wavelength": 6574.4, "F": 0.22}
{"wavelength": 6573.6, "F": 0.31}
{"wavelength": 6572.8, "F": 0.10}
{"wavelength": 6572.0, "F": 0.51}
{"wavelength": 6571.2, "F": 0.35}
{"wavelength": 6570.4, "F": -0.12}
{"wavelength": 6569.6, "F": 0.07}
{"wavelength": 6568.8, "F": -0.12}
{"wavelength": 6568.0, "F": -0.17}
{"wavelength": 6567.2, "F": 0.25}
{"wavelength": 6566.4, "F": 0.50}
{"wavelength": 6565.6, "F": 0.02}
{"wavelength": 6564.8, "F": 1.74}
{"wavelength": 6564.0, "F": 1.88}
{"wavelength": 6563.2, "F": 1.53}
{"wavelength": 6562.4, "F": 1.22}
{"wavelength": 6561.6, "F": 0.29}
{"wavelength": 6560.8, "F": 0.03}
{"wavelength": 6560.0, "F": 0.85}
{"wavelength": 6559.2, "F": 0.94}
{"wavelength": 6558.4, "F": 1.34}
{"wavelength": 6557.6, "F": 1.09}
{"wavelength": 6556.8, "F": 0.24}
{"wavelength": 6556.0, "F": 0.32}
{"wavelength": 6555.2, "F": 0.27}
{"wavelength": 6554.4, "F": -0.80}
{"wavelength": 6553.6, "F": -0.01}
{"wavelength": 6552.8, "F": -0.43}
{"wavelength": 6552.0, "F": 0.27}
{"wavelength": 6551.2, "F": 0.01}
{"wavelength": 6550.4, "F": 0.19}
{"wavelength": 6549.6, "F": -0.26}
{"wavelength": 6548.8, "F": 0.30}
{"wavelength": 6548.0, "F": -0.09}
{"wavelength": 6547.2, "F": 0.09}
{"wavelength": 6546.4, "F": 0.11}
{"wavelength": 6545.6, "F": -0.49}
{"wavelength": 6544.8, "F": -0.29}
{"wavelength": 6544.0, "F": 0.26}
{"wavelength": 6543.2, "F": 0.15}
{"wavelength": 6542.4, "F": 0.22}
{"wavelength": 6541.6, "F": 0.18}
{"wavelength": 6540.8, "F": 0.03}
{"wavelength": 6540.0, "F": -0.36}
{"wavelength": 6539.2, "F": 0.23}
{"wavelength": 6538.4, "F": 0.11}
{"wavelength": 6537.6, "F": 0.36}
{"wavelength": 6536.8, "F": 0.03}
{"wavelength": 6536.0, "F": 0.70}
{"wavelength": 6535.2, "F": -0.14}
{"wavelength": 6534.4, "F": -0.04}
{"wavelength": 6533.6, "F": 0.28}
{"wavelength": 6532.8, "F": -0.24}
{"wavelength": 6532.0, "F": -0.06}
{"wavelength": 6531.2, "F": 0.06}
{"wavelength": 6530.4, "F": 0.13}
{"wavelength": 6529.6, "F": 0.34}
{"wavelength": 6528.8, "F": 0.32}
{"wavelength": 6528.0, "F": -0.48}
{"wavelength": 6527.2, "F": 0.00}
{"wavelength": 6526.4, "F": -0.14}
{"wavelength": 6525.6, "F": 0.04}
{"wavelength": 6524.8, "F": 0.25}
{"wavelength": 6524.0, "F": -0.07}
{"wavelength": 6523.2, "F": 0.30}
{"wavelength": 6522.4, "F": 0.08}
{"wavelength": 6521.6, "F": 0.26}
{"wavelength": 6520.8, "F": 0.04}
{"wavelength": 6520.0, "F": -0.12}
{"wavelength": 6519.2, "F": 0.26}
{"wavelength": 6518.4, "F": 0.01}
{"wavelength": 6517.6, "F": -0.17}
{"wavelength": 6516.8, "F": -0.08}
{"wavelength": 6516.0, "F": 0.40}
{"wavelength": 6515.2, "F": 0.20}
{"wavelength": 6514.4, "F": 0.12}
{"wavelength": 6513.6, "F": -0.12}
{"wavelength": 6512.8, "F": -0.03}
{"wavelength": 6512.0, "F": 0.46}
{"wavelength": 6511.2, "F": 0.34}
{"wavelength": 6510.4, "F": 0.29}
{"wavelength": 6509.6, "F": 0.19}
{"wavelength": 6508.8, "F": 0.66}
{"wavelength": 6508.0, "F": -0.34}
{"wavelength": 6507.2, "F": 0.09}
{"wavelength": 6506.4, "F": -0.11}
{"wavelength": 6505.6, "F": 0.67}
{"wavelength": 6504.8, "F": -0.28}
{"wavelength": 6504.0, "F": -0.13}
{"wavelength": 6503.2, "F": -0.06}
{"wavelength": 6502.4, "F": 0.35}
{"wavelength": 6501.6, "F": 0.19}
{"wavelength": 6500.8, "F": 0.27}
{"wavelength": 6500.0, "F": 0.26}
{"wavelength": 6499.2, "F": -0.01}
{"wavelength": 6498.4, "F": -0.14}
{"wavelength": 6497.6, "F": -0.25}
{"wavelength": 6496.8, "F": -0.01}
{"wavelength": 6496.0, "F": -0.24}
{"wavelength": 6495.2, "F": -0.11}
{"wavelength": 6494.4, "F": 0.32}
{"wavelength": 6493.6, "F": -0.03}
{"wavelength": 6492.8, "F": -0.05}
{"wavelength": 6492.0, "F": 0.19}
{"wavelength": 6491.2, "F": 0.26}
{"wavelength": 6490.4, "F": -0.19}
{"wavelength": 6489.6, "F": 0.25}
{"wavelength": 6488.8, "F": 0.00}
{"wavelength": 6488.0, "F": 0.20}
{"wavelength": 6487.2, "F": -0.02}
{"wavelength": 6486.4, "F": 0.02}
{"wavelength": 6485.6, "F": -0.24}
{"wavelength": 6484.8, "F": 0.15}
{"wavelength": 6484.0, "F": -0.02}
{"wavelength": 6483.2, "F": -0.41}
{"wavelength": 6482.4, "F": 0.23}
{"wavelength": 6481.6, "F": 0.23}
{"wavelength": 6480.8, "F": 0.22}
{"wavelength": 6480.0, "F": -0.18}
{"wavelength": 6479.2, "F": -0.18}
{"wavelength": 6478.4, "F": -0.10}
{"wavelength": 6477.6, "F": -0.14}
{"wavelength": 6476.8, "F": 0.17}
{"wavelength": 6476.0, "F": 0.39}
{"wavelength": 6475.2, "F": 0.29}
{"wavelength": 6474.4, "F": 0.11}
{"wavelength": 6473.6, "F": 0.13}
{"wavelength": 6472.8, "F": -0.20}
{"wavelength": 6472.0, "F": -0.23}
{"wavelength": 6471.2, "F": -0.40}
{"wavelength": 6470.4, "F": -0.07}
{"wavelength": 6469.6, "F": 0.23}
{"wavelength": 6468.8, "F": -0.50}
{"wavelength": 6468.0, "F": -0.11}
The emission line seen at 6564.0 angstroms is [O II]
